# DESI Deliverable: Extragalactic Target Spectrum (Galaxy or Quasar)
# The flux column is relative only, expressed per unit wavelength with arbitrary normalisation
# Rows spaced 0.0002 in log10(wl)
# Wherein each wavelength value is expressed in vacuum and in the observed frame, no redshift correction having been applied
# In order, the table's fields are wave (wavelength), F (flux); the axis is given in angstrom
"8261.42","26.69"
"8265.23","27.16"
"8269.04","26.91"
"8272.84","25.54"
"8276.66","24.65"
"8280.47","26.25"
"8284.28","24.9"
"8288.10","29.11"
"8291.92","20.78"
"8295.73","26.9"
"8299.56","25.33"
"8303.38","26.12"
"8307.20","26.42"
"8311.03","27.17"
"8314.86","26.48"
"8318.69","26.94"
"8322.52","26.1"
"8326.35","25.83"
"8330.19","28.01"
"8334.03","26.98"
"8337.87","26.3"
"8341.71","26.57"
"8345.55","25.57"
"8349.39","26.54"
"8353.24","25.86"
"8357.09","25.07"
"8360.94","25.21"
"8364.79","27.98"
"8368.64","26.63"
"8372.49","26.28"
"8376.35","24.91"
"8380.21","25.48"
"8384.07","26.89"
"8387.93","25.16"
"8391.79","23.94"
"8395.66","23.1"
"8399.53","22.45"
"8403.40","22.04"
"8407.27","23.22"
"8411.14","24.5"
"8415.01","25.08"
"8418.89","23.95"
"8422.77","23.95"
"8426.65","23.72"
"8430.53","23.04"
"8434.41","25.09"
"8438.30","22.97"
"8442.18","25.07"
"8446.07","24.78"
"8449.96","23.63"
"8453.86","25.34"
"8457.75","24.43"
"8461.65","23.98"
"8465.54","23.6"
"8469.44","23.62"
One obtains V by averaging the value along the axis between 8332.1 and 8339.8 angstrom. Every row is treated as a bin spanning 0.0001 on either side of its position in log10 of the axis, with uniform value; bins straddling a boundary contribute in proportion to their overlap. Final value 26.6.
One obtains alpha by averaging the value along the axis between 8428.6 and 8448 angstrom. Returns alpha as 24.2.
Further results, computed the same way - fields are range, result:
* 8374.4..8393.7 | 25.3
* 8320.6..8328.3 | 26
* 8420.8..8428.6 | 23.8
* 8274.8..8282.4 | 25.5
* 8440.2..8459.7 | 24.6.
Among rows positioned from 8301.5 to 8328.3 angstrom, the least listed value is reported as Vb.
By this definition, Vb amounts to 25.83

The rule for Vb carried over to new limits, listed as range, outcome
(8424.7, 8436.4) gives 23.04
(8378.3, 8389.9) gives 25.16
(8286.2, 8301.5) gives 20.78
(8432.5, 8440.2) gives 22.97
